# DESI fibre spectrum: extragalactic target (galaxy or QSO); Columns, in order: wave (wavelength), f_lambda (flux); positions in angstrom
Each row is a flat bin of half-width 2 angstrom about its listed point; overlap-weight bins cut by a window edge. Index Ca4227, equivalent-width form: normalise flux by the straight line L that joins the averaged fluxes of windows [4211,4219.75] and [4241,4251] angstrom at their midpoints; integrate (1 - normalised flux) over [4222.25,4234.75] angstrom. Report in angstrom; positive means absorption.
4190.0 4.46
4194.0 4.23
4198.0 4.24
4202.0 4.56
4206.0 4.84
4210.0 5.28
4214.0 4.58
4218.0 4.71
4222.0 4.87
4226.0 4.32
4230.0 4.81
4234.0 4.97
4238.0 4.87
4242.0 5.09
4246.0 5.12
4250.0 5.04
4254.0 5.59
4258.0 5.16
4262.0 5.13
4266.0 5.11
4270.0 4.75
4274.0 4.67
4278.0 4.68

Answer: 0.5 angstrom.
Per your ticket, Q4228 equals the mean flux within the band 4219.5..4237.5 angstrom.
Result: 4.75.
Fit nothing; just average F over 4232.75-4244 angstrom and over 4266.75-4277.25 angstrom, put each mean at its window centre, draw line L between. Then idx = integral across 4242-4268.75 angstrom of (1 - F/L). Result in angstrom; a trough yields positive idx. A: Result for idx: -1.7 angstrom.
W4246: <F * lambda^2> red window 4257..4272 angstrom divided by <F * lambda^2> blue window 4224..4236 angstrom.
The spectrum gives 1.09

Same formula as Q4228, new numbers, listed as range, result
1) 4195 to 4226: 4.68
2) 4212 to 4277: 4.92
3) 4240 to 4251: 5.09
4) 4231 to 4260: 5.11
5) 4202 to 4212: 4.96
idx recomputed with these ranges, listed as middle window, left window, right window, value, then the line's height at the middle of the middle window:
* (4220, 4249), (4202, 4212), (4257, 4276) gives 0.5 angstrom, 4.96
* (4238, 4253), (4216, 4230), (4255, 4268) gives -0.4 angstrom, 4.96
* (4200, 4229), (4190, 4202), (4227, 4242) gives -1.0 angstrom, 4.59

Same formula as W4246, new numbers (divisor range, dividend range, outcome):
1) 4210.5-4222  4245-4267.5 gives 1.11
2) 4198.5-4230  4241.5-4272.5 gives 1.11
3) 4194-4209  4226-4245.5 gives 1.09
